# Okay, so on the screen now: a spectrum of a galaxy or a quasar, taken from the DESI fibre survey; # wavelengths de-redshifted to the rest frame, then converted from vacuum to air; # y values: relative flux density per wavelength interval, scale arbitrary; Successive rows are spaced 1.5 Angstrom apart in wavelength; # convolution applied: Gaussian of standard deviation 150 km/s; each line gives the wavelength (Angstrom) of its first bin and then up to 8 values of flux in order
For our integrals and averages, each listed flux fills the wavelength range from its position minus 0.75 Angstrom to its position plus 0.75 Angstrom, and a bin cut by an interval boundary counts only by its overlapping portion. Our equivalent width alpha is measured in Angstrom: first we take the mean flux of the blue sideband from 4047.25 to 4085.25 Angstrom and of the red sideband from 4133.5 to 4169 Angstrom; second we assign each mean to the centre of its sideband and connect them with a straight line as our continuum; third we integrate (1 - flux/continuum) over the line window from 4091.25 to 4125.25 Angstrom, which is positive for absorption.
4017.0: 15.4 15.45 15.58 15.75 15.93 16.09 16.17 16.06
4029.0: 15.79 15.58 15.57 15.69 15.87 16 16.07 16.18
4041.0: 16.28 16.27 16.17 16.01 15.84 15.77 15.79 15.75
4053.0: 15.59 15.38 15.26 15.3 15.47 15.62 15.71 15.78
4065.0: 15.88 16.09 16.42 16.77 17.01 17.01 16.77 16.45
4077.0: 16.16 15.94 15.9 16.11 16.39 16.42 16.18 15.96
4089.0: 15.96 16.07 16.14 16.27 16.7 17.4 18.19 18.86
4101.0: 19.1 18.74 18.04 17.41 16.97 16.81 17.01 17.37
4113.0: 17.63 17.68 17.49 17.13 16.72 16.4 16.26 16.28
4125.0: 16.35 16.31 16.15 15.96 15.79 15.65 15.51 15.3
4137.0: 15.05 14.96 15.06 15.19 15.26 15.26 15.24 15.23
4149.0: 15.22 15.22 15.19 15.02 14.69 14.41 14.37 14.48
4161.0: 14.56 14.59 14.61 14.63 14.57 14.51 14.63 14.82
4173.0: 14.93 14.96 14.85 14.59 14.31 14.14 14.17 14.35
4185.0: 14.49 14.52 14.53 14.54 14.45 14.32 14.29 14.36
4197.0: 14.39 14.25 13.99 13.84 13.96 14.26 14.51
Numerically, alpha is -3.9 Angstrom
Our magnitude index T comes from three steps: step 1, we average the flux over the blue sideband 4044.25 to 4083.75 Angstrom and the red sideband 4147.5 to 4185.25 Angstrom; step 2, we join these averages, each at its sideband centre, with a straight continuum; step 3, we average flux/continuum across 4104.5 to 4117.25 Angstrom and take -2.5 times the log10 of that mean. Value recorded -0.13 mag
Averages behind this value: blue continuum 16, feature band 17.3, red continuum 14.7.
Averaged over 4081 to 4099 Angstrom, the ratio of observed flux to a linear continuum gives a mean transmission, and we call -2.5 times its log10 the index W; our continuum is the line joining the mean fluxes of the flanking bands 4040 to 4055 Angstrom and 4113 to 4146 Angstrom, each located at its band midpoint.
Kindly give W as -0.04 mag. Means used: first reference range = 15.9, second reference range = 16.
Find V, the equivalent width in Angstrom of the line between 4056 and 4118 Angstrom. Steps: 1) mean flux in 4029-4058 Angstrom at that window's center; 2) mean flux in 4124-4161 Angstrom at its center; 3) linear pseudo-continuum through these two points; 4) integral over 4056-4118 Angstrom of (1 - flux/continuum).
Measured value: -4.6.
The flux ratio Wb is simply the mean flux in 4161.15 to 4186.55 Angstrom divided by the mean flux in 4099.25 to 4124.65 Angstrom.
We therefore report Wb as 0.8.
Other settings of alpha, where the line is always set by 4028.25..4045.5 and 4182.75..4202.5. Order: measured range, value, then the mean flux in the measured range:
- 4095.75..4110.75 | -2.55 Angstrom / 17.9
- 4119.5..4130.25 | -0.87 Angstrom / 16.3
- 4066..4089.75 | -1.26 Angstrom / 16.3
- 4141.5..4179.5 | -0.40 Angstrom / 14.8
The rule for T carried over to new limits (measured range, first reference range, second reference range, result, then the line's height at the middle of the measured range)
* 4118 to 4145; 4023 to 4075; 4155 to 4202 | -0.053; 15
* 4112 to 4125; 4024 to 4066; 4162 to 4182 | -0.122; 15.1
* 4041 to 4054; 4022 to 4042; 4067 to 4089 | 0.012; 16.1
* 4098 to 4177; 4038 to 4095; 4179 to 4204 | -0.056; 15.1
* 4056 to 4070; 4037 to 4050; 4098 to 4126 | 0.039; 16.4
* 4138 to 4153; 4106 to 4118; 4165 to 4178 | 0.045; 15.8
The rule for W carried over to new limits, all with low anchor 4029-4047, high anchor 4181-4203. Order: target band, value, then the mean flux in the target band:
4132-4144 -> -0.03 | 15.2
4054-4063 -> 0.02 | 15.5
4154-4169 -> 0.01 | 14.6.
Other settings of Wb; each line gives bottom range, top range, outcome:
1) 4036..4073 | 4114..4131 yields 1.04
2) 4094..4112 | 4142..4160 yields 0.85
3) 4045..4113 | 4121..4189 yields 0.91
